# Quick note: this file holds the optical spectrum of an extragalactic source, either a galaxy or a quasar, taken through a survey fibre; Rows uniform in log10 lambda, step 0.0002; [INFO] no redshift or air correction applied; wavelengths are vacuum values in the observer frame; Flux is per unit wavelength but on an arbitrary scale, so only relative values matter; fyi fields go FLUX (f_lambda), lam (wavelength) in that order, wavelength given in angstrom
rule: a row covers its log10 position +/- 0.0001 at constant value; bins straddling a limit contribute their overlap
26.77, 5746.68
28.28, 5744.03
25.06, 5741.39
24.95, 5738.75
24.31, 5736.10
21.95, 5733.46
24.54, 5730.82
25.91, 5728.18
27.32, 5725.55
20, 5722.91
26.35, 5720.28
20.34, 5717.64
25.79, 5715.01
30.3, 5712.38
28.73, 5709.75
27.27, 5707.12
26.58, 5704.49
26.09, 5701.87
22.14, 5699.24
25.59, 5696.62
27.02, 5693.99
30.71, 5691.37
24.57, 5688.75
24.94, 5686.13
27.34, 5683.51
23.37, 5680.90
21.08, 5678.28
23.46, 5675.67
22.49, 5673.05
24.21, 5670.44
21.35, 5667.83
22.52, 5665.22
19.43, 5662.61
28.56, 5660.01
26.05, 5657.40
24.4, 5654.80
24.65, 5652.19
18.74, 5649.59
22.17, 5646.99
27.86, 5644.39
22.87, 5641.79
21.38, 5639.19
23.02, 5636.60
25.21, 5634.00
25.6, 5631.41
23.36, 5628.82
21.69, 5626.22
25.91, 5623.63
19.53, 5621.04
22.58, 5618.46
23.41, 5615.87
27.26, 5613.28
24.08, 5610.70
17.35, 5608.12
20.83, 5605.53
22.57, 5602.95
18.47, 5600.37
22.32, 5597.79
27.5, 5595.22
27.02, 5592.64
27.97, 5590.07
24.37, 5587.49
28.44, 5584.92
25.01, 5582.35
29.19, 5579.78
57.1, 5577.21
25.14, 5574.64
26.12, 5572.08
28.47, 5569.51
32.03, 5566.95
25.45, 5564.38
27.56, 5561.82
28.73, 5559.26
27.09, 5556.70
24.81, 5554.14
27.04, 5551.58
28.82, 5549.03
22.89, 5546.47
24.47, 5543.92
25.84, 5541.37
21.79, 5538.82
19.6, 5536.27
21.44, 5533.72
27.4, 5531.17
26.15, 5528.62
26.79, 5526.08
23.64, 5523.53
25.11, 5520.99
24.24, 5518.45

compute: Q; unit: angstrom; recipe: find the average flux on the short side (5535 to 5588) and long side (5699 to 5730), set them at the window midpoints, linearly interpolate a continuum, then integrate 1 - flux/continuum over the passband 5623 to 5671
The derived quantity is 5.4 angstrom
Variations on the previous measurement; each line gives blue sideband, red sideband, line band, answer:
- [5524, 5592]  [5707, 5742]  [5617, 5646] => 3.07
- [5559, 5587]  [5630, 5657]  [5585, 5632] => 5.87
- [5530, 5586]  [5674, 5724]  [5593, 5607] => 2.22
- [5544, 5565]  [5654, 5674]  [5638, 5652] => 0.78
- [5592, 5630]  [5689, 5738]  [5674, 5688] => 0.39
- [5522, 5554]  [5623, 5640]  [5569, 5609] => -4.34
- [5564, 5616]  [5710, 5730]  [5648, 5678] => 3.21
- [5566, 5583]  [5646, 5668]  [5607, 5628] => 3.57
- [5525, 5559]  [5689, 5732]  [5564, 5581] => -4.78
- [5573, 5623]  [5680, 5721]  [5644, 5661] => 1.02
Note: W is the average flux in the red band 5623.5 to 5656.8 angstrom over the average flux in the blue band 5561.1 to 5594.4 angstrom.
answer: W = 0.80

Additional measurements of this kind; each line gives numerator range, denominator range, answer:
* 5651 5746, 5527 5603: 0.93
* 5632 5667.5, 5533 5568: 0.92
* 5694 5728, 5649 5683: 1.10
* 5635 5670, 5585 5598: 0.89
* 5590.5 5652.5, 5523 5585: 0.85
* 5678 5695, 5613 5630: 1.12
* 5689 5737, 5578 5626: 1.05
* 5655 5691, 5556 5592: 0.81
